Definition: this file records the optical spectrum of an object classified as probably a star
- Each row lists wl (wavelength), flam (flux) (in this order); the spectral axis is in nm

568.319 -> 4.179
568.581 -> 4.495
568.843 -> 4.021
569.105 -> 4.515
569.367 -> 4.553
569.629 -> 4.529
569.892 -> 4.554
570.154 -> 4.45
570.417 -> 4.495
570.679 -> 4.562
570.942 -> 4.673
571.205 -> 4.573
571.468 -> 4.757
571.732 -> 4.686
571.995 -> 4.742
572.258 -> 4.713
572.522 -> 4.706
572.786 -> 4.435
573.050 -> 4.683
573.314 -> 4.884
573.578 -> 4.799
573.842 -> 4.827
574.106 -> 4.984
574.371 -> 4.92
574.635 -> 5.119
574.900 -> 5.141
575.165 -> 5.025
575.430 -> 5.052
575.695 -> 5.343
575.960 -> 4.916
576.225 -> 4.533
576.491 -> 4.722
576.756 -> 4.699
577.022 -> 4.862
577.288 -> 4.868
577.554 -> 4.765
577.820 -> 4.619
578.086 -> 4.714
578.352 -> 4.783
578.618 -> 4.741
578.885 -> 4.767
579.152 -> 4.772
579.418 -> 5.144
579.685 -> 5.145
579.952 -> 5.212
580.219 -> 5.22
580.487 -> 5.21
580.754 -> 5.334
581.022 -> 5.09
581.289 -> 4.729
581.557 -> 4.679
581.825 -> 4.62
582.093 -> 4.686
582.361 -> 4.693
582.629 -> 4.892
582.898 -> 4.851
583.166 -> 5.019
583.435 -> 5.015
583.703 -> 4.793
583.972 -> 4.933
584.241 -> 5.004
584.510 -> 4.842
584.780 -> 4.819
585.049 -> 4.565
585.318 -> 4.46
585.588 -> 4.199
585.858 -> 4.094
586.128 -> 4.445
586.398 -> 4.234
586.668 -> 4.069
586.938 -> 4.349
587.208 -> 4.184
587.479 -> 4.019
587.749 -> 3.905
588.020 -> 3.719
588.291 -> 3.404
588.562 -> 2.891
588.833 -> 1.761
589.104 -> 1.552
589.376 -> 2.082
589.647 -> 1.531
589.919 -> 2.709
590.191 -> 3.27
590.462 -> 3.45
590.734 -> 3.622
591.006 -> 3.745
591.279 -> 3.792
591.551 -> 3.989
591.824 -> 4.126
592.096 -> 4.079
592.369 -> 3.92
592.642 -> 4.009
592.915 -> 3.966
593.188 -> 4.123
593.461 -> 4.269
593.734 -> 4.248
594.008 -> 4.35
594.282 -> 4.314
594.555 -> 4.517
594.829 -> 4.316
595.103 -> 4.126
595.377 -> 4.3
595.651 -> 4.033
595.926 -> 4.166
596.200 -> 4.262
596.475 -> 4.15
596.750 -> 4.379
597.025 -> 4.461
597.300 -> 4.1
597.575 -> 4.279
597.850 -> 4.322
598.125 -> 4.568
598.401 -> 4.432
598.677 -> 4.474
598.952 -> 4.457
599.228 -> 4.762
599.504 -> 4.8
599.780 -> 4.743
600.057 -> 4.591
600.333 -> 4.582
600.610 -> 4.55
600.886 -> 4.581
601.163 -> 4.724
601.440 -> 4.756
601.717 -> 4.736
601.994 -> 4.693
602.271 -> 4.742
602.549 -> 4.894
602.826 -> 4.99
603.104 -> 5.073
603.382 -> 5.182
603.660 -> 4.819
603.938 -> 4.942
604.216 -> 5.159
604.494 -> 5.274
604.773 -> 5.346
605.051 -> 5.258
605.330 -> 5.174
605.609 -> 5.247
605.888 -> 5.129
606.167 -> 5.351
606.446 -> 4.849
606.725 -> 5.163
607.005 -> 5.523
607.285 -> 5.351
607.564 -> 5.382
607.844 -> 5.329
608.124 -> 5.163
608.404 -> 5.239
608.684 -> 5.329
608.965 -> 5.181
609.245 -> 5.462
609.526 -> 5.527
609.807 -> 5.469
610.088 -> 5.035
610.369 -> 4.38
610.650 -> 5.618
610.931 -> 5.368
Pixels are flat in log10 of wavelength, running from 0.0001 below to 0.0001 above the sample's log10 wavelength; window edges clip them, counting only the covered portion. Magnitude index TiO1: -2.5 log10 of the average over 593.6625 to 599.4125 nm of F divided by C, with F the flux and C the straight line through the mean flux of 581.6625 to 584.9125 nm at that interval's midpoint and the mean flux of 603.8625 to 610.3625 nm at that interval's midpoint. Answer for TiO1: 0.168 mag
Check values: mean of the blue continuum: 4.85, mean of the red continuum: 5.24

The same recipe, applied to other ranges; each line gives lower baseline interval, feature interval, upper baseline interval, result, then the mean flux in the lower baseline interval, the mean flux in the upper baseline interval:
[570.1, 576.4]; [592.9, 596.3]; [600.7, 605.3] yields 0.16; 4.8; 4.95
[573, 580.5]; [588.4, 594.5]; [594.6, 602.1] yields 0.31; 4.91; 4.46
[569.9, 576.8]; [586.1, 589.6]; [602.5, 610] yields 0.43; 4.78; 5.22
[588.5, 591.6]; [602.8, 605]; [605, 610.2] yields -0.08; 2.84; 5.27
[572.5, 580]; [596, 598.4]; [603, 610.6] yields 0.18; 4.87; 5.2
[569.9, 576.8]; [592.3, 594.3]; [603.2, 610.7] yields 0.21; 4.78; 5.21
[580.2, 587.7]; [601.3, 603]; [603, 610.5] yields 0.06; 4.66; 5.2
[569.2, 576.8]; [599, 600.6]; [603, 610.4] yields 0.10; 4.76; 5.21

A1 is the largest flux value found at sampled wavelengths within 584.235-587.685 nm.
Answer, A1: 5.004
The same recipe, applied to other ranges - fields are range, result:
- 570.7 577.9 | 5.343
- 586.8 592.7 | 4.349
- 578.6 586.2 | 5.334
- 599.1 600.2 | 4.8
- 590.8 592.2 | 4.126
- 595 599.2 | 4.568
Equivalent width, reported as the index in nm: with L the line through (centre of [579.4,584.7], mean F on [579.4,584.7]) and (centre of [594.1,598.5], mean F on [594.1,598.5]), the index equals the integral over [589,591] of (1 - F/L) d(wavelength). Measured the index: 0.82 nm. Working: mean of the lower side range 4.95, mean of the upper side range 4.29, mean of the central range 2.69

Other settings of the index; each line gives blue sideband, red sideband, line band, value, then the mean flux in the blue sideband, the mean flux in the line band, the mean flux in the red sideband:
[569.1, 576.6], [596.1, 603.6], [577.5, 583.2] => -0.21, 4.76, 4.89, 4.61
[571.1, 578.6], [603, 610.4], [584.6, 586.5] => 0.20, 4.82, 4.41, 5.21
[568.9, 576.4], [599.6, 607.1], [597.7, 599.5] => 0.15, 4.75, 4.52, 4.96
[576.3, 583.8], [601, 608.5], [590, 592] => 0.51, 4.88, 3.69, 5.09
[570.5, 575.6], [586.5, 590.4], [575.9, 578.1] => -0.19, 4.81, 4.74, 3.12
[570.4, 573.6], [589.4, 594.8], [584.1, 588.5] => -0.23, 4.67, 4.25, 3.77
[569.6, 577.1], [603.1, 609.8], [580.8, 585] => 0.05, 4.77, 4.85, 5.24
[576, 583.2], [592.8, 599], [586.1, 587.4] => 0.11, 4.86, 4.23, 4.29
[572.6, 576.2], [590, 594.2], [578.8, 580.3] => -0.14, 4.92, 5.05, 3.92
